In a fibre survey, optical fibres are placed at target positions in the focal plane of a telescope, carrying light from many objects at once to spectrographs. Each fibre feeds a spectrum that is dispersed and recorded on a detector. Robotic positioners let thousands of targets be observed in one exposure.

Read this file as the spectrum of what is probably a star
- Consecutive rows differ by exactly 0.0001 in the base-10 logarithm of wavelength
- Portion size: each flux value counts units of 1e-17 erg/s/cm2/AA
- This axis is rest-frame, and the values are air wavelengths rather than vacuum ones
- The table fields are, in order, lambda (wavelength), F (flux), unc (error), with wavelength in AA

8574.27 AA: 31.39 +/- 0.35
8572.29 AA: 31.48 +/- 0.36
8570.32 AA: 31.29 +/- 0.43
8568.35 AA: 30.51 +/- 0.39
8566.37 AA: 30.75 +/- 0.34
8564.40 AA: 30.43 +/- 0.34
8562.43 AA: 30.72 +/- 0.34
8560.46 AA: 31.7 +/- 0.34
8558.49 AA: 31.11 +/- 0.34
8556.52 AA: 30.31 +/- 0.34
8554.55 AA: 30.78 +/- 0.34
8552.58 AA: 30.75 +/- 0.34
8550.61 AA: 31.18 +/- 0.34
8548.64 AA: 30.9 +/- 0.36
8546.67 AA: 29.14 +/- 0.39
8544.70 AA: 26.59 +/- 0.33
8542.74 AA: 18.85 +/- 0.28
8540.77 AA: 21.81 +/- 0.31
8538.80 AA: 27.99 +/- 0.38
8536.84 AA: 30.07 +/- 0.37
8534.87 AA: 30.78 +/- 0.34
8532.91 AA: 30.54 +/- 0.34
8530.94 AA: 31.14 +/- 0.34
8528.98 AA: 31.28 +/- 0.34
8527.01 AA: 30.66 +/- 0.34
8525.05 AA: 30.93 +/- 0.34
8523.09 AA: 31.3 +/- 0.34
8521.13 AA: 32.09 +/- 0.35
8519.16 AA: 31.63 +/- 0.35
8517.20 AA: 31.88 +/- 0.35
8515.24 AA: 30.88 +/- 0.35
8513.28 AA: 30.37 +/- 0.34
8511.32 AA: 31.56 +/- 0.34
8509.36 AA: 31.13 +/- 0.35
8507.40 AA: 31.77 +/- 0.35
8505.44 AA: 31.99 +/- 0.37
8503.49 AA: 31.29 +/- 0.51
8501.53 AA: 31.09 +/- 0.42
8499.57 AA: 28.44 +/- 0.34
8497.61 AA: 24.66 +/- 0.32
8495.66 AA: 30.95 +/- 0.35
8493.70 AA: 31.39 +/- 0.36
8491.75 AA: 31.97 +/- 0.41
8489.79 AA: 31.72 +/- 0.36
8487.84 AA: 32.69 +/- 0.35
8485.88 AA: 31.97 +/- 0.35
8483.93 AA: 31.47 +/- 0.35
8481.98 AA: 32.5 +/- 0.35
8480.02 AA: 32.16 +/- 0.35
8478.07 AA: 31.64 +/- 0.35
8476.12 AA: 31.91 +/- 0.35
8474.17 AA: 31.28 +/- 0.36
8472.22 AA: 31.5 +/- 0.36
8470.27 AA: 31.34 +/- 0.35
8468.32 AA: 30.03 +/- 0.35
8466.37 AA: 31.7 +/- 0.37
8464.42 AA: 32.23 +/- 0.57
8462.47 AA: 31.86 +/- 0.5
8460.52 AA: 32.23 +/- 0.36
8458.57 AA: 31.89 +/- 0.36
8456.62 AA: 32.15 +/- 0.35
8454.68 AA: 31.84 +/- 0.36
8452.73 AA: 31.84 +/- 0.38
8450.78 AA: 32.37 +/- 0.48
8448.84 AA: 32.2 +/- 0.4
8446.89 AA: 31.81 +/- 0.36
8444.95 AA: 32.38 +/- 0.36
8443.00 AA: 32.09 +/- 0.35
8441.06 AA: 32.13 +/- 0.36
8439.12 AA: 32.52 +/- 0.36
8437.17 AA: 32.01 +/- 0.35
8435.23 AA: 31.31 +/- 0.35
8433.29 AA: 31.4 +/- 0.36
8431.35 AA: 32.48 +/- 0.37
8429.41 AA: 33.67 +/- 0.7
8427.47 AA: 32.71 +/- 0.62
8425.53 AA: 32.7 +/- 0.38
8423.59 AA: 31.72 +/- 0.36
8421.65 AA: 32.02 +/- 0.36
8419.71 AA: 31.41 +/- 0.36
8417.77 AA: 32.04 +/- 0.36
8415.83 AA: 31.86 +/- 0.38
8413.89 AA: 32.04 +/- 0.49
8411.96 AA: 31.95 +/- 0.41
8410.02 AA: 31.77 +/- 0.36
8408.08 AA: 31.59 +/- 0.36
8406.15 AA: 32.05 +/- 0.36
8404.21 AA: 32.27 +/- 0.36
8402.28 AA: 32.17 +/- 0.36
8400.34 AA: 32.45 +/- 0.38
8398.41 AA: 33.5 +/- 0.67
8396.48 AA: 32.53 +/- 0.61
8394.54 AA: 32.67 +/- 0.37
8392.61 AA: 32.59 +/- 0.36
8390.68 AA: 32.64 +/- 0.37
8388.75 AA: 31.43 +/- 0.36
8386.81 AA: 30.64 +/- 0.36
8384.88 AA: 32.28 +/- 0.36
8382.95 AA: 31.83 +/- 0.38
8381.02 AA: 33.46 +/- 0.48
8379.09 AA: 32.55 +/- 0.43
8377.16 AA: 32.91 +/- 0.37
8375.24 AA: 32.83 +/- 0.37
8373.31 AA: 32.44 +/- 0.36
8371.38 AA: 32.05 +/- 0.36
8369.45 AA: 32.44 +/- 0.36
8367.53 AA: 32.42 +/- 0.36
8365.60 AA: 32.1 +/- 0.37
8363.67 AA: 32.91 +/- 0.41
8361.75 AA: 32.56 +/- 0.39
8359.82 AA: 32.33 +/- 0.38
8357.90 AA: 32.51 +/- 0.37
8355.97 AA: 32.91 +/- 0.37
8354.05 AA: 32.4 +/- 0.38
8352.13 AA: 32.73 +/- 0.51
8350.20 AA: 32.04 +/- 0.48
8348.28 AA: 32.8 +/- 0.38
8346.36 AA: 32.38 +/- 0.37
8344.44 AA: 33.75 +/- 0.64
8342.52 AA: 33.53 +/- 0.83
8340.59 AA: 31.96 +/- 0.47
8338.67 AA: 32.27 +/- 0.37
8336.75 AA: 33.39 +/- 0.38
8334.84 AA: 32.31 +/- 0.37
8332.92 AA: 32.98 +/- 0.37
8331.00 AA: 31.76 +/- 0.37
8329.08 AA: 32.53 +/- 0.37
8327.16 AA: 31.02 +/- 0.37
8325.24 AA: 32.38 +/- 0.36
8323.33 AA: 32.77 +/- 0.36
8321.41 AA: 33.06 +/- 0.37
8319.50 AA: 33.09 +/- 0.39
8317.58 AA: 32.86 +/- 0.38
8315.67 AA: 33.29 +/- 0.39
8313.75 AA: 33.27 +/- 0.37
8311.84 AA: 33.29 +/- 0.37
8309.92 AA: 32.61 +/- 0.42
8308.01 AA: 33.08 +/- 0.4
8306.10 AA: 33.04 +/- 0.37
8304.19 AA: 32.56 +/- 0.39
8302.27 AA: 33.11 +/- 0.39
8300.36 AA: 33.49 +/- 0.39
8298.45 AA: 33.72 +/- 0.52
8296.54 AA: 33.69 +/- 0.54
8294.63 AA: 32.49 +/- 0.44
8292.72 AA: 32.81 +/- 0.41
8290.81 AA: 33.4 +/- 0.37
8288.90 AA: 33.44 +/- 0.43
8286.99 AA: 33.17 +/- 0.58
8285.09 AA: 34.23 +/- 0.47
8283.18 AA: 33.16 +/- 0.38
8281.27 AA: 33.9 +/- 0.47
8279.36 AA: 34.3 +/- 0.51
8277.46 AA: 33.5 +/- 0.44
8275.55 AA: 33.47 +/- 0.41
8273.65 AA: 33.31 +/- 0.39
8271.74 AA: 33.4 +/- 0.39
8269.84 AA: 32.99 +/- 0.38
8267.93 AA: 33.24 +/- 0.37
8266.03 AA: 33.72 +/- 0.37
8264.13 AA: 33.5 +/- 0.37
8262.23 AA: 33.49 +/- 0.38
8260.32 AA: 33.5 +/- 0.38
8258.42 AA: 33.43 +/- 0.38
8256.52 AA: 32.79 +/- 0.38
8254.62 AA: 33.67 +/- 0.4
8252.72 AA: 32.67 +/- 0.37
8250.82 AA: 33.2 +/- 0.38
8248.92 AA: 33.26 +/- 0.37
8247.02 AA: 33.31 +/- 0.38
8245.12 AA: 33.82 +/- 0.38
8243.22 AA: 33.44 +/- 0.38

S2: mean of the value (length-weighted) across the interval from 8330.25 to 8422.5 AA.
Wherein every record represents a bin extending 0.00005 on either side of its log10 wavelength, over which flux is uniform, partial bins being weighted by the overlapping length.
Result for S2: 32.4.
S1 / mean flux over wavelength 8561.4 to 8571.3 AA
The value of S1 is 30.7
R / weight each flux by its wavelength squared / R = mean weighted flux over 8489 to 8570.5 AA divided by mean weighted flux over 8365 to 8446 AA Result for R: 0.96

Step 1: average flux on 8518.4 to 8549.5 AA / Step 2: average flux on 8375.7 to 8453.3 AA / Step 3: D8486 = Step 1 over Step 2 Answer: 0.9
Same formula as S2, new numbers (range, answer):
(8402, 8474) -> 32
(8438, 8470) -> 31.9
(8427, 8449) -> 32.2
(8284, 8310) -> 33.2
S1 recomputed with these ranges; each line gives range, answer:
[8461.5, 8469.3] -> 31.4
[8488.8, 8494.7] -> 31.7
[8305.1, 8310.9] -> 32.9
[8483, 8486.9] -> 31.7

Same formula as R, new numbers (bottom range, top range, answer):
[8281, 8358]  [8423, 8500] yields 1.00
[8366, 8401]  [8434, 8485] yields 1.00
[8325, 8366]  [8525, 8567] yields 0.95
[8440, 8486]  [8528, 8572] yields 0.95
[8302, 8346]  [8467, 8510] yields 0.99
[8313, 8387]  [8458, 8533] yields 0.99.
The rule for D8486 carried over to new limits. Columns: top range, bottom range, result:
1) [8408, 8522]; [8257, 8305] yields 0.95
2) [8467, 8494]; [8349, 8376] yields 0.98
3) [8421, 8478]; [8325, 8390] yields 0.99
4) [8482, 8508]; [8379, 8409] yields 0.96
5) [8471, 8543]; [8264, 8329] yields 0.92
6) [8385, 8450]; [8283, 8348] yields 0.98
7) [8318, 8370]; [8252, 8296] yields 0.98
